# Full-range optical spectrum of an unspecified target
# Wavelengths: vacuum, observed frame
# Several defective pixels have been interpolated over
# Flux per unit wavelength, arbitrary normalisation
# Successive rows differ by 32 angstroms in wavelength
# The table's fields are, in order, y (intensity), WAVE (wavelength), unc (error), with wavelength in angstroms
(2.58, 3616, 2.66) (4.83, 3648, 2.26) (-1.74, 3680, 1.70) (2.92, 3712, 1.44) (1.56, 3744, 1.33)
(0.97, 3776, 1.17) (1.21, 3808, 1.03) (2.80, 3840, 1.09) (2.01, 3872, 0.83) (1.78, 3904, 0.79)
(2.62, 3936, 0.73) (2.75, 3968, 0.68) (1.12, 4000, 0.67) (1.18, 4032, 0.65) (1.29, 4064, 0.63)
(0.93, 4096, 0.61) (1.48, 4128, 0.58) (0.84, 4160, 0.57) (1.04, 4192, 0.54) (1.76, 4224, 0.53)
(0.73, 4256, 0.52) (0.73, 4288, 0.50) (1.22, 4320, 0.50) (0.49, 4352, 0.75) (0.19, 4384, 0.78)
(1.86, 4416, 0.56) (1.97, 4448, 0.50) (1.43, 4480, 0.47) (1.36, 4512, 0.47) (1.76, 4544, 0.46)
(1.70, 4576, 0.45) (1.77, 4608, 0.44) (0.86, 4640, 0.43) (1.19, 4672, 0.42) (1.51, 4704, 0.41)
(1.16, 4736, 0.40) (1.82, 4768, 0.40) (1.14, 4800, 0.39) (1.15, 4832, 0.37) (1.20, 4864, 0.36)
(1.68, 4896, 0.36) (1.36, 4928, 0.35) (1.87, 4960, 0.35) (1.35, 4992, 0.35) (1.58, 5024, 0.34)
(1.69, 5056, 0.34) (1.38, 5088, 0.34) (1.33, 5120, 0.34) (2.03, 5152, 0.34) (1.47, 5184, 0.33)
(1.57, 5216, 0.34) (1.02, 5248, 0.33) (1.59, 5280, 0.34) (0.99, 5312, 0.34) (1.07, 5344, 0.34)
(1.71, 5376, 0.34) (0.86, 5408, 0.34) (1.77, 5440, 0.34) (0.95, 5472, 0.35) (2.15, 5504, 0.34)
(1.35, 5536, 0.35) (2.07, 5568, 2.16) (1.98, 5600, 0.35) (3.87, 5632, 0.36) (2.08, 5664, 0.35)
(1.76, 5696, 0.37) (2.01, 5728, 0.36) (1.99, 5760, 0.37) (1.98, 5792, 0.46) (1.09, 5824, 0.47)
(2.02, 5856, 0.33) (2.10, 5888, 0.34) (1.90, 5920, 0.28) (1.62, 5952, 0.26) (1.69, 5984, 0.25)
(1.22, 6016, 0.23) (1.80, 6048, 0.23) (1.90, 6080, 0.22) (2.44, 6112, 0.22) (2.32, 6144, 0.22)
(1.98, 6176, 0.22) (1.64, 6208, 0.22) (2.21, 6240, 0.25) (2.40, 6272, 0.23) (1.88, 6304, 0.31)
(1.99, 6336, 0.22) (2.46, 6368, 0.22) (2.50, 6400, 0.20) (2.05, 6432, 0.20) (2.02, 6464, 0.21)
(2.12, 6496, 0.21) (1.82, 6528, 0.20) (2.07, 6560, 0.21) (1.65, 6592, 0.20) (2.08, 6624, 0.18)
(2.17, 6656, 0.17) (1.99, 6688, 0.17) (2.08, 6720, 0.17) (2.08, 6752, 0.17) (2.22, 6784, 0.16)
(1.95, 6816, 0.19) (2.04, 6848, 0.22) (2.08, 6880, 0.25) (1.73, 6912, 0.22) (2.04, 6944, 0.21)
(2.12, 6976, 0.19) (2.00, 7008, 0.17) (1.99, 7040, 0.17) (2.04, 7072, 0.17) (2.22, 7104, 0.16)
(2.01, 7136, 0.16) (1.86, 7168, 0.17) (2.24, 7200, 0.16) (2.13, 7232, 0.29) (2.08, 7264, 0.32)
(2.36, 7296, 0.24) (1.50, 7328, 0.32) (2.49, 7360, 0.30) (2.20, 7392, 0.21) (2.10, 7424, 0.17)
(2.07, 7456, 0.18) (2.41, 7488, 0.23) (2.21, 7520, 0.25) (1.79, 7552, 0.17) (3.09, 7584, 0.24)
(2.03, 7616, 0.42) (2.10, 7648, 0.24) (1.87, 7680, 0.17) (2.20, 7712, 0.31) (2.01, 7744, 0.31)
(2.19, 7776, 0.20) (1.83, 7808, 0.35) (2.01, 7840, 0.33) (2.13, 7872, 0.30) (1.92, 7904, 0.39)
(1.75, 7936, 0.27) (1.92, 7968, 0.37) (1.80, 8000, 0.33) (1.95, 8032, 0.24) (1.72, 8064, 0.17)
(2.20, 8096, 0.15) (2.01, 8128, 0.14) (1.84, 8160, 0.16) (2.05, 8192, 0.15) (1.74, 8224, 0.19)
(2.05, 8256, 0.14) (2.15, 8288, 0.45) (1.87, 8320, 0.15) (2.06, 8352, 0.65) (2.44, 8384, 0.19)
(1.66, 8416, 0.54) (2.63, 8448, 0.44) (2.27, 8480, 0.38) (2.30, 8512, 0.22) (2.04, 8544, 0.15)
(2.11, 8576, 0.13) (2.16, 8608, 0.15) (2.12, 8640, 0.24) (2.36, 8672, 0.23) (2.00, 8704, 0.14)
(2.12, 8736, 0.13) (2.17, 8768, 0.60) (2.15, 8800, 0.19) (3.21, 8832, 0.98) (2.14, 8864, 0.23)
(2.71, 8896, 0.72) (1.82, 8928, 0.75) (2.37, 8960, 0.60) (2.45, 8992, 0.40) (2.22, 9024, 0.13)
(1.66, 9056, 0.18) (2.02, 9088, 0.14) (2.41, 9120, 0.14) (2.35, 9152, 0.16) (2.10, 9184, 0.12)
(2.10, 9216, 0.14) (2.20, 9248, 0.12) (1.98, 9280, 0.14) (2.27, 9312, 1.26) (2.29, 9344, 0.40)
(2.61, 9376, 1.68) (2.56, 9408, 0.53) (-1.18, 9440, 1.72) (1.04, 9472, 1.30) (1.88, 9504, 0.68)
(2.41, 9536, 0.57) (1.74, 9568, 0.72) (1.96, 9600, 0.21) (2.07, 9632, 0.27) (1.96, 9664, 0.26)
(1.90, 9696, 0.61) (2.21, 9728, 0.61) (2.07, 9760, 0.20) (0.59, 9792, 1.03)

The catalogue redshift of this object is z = 0.51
